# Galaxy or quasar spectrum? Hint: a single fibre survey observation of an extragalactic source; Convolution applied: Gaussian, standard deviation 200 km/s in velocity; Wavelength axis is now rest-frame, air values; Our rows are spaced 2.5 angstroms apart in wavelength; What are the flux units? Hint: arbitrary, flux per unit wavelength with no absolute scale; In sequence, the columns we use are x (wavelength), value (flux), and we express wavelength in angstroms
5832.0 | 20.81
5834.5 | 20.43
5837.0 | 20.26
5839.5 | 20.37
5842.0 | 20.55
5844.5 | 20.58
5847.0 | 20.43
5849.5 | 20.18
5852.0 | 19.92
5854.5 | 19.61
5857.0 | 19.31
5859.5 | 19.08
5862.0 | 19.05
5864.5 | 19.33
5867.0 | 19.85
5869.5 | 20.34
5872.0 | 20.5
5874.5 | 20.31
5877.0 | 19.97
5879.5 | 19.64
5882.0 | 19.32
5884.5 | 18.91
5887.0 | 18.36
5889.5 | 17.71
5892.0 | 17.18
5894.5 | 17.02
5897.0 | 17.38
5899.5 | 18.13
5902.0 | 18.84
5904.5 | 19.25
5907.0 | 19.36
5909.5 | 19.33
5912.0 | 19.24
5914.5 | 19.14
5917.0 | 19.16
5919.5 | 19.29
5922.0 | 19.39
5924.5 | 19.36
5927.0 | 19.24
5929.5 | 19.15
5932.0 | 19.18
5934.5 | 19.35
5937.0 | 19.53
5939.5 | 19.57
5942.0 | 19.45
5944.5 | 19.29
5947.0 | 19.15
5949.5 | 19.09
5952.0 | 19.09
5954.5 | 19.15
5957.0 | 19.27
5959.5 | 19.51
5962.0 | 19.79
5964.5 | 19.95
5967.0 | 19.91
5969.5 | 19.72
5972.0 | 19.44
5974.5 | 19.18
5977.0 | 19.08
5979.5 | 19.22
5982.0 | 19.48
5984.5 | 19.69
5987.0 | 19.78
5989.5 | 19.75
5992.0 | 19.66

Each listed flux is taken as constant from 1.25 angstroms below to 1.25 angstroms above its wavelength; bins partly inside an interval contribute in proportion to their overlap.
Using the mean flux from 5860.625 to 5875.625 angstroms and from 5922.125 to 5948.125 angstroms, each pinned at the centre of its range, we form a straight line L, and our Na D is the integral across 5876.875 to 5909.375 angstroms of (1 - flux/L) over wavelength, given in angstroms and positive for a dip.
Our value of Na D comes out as 1.9 angstroms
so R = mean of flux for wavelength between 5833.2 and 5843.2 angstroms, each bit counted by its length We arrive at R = 20.4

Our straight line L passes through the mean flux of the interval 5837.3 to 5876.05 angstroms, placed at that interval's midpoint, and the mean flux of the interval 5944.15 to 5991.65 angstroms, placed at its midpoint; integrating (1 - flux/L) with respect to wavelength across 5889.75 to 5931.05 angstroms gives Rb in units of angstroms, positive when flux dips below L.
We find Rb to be 2.0 angstroms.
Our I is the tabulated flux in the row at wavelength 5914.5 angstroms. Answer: 19.14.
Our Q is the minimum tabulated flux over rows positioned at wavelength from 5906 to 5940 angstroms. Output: 19.14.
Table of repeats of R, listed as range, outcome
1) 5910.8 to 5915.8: 19.2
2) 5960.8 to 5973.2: 19.8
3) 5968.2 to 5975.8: 19.4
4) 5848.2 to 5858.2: 19.8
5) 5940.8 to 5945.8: 19.4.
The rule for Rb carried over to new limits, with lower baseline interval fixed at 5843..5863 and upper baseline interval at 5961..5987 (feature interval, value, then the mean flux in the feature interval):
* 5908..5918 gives 0.2 angstroms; 19.2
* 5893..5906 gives 1.0 angstroms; 18.1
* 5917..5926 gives 0.2 angstroms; 19.3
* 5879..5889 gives 0.4 angstroms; 18.9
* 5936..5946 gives 0.1 angstroms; 19.5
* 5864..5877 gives -0.2 angstroms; 20.1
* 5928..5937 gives 0.2 angstroms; 19.3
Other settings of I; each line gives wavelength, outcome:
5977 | 19.08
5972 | 19.44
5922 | 19.39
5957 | 19.27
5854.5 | 19.61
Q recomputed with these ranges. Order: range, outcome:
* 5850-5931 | 17.02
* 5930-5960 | 19.09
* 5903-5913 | 19.24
